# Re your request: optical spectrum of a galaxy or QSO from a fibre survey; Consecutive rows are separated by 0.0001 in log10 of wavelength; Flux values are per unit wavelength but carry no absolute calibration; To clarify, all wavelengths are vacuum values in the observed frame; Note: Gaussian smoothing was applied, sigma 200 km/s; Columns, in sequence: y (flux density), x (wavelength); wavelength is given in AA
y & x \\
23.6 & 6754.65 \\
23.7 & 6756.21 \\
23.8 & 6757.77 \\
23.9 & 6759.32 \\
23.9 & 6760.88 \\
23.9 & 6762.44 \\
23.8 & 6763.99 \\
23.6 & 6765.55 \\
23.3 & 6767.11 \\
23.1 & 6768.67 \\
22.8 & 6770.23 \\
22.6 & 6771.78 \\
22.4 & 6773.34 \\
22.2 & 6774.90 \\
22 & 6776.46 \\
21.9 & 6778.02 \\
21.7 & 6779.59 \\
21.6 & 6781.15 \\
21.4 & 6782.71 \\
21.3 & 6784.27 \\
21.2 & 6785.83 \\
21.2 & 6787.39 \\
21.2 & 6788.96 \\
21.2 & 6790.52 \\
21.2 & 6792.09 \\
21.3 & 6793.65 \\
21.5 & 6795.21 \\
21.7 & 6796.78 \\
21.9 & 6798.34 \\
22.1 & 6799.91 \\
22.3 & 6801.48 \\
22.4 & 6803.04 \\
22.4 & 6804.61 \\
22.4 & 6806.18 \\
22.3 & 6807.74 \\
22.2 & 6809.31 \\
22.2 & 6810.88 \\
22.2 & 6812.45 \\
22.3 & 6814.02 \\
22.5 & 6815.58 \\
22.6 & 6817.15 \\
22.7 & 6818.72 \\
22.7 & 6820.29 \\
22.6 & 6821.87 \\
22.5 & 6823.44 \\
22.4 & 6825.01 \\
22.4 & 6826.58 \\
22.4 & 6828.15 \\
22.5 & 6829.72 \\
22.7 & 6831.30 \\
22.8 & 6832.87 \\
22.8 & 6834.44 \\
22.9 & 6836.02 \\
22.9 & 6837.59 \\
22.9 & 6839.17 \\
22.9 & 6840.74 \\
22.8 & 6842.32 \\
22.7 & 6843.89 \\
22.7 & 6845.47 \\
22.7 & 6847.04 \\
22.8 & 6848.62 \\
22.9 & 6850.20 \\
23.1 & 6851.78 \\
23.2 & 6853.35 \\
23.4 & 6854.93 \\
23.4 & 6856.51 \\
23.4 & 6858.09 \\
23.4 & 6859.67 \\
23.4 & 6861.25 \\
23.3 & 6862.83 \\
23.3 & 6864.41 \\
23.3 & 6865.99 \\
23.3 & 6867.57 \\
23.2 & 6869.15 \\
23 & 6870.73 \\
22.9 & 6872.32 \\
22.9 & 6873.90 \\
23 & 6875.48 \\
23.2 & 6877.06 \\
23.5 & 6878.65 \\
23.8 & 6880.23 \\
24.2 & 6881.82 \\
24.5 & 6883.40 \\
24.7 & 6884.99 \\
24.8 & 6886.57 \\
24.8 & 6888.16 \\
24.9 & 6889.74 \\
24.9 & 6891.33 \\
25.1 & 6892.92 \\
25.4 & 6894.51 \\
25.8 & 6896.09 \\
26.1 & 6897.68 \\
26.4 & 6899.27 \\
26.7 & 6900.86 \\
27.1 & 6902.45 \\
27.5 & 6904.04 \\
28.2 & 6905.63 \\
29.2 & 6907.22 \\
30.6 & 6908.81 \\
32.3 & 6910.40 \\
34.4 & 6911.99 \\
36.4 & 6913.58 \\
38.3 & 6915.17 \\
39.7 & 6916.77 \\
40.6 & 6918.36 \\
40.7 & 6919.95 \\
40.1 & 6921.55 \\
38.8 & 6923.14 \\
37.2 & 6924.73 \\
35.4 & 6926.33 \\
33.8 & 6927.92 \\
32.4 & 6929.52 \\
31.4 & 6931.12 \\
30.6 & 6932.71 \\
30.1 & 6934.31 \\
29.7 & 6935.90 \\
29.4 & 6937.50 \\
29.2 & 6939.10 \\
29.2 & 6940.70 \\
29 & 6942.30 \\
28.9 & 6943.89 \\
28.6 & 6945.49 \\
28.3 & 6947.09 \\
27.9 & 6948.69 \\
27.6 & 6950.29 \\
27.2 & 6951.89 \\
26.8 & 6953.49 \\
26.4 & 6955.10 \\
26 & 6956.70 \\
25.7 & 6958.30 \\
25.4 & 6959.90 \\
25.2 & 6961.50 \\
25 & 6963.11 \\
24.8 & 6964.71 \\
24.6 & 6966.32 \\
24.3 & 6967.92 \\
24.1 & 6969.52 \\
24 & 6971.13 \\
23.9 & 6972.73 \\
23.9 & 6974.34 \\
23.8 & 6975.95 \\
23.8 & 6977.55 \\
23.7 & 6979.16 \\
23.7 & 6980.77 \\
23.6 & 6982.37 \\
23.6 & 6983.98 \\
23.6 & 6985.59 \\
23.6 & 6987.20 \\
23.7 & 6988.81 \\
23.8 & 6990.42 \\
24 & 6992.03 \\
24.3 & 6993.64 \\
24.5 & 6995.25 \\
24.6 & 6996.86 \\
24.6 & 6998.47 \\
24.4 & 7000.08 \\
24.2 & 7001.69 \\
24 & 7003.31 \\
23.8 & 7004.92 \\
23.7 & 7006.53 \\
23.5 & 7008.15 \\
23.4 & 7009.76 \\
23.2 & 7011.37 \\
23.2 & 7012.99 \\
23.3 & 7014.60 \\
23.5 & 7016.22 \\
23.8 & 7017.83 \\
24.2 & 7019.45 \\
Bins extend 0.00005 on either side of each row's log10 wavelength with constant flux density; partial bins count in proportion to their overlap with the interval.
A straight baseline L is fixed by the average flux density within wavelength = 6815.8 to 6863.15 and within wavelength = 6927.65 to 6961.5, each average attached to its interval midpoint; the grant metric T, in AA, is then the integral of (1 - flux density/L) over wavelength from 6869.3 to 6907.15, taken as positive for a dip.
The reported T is 0.81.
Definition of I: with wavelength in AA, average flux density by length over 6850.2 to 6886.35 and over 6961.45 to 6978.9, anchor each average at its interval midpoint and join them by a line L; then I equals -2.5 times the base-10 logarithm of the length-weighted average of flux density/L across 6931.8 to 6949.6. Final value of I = -0.21 mag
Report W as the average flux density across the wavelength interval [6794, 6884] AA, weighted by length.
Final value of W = 22.8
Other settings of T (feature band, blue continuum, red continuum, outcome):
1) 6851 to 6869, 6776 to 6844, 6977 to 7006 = -0.5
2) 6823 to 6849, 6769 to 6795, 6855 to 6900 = 0.4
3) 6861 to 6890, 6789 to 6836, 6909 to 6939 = 5.6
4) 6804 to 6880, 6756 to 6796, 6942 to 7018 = 1.0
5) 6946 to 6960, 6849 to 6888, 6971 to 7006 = -1.8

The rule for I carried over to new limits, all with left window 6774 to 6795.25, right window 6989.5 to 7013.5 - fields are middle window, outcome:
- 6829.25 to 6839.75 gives -0.03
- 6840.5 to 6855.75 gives -0.03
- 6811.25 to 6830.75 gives -0.03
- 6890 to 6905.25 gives -0.15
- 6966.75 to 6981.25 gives -0.01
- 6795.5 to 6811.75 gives -0.02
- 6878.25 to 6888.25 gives -0.08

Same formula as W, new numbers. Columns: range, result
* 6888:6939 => 31.4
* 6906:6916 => 33.3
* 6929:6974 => 27.3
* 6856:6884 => 23.4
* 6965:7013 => 23.9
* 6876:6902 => 24.9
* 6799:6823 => 22.4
